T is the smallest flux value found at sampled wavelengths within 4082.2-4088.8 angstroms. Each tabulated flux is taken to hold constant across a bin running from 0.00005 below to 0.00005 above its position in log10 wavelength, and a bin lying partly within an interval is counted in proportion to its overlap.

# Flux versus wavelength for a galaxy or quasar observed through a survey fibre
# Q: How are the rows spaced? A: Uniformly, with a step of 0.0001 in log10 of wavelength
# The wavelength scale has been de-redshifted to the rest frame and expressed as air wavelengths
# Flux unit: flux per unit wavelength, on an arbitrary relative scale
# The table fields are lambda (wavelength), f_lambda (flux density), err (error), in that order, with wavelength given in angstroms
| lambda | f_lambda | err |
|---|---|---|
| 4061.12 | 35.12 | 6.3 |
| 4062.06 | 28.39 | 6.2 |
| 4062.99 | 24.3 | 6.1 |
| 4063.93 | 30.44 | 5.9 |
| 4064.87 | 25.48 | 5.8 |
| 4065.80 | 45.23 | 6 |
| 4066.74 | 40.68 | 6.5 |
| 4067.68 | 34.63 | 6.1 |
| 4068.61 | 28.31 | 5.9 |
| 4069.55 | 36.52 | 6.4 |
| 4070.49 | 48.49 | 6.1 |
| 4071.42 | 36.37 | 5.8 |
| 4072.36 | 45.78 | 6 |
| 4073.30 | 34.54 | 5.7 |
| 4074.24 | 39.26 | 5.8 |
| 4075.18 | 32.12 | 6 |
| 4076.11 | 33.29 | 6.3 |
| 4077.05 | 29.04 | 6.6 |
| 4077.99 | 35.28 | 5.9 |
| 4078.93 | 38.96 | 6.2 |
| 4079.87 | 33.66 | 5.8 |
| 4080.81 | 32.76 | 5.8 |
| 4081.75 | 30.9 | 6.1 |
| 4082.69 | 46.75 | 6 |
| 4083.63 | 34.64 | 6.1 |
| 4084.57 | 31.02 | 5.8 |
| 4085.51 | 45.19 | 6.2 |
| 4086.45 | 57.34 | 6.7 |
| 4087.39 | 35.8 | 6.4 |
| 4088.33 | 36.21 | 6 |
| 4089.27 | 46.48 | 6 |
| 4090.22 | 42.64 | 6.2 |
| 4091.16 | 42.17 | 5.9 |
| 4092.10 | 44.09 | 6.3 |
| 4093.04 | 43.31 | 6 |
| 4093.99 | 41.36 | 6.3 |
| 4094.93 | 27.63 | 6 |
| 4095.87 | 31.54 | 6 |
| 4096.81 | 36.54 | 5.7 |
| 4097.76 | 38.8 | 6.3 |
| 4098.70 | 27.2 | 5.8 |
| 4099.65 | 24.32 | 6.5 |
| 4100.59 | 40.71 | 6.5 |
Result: 31.02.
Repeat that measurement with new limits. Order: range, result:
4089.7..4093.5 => 42.17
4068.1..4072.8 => 28.31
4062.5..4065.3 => 24.3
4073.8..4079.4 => 29.04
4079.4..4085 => 30.9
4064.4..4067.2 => 25.48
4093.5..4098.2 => 27.63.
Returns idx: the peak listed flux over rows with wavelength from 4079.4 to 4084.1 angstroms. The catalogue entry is 46.75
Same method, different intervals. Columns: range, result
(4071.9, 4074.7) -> 45.78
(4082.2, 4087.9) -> 57.34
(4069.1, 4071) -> 48.49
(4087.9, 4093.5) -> 46.48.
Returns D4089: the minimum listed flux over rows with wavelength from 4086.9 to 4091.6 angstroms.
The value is 35.8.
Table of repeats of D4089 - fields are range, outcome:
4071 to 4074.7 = 34.54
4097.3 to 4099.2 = 27.2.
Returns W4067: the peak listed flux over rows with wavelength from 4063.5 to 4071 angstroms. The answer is 48.49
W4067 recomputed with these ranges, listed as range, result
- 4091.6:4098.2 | 44.09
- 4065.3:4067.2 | 45.23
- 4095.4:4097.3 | 36.54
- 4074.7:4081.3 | 38.96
